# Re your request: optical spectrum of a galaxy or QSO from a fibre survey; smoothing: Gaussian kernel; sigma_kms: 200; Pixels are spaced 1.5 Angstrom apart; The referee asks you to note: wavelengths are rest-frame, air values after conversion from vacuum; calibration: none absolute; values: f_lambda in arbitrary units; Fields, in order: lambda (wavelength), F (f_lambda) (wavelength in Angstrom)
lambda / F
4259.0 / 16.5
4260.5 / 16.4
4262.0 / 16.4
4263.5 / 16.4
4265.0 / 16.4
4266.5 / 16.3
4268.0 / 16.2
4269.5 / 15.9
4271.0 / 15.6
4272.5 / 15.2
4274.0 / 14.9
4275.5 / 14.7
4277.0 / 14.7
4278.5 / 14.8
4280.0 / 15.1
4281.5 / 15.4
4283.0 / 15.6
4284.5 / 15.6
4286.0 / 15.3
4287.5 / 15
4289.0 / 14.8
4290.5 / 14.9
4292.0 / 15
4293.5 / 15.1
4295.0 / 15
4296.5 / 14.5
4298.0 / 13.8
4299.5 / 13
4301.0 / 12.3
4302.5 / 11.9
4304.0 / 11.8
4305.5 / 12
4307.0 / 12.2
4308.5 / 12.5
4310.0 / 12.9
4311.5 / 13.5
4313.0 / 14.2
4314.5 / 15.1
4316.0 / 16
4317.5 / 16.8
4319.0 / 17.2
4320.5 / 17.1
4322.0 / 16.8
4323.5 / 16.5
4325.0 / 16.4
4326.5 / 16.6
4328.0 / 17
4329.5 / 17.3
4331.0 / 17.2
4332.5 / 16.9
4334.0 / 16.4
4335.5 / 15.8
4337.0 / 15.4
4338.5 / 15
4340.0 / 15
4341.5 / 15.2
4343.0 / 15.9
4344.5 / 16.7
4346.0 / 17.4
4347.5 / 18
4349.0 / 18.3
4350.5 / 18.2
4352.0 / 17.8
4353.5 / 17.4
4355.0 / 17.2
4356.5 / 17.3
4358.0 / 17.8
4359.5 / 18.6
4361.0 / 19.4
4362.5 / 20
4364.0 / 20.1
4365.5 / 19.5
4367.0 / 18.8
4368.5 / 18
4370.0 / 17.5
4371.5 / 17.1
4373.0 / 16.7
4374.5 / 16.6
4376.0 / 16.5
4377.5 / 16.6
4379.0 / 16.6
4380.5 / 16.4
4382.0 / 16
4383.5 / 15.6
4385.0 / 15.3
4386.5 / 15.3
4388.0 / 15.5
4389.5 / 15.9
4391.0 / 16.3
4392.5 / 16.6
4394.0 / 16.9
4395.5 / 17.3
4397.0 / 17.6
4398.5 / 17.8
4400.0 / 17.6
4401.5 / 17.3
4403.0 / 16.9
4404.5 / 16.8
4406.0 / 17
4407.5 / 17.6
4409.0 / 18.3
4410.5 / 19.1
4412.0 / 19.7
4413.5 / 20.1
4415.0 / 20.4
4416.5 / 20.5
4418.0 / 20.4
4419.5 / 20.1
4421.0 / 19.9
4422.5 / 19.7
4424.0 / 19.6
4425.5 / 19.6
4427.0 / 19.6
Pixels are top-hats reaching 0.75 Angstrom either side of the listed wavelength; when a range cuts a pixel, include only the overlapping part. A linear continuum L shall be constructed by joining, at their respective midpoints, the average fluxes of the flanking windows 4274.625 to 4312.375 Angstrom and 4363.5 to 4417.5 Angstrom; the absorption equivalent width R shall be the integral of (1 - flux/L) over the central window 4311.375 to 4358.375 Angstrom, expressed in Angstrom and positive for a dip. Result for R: -3.2 Angstrom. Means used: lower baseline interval 14.1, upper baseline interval 17.4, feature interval 16.6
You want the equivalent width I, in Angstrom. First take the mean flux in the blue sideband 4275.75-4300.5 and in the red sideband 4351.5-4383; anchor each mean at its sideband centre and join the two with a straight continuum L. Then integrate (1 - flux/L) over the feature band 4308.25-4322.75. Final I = 0.48 Angstrom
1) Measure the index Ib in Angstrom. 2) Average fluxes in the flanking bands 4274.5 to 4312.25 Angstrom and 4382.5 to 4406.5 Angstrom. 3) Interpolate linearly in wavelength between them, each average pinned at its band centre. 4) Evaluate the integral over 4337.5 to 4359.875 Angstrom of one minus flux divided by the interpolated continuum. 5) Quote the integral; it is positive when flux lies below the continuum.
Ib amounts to -2.2 Angstrom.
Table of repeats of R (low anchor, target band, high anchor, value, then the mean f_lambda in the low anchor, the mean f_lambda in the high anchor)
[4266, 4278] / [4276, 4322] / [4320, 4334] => 4.6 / 15.4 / 16.8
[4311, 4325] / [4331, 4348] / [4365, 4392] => 0.0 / 16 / 16.7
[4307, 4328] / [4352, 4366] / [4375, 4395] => -2.3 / 15.4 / 16.1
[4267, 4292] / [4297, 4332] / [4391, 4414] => 2.5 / 15.2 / 17.7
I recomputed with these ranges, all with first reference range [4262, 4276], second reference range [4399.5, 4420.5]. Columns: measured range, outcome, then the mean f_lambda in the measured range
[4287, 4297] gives 0.8 Angstrom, 14.9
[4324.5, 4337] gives 0.3 Angstrom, 16.6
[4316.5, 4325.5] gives 0.0 Angstrom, 16.8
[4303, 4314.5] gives 2.6 Angstrom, 12.9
